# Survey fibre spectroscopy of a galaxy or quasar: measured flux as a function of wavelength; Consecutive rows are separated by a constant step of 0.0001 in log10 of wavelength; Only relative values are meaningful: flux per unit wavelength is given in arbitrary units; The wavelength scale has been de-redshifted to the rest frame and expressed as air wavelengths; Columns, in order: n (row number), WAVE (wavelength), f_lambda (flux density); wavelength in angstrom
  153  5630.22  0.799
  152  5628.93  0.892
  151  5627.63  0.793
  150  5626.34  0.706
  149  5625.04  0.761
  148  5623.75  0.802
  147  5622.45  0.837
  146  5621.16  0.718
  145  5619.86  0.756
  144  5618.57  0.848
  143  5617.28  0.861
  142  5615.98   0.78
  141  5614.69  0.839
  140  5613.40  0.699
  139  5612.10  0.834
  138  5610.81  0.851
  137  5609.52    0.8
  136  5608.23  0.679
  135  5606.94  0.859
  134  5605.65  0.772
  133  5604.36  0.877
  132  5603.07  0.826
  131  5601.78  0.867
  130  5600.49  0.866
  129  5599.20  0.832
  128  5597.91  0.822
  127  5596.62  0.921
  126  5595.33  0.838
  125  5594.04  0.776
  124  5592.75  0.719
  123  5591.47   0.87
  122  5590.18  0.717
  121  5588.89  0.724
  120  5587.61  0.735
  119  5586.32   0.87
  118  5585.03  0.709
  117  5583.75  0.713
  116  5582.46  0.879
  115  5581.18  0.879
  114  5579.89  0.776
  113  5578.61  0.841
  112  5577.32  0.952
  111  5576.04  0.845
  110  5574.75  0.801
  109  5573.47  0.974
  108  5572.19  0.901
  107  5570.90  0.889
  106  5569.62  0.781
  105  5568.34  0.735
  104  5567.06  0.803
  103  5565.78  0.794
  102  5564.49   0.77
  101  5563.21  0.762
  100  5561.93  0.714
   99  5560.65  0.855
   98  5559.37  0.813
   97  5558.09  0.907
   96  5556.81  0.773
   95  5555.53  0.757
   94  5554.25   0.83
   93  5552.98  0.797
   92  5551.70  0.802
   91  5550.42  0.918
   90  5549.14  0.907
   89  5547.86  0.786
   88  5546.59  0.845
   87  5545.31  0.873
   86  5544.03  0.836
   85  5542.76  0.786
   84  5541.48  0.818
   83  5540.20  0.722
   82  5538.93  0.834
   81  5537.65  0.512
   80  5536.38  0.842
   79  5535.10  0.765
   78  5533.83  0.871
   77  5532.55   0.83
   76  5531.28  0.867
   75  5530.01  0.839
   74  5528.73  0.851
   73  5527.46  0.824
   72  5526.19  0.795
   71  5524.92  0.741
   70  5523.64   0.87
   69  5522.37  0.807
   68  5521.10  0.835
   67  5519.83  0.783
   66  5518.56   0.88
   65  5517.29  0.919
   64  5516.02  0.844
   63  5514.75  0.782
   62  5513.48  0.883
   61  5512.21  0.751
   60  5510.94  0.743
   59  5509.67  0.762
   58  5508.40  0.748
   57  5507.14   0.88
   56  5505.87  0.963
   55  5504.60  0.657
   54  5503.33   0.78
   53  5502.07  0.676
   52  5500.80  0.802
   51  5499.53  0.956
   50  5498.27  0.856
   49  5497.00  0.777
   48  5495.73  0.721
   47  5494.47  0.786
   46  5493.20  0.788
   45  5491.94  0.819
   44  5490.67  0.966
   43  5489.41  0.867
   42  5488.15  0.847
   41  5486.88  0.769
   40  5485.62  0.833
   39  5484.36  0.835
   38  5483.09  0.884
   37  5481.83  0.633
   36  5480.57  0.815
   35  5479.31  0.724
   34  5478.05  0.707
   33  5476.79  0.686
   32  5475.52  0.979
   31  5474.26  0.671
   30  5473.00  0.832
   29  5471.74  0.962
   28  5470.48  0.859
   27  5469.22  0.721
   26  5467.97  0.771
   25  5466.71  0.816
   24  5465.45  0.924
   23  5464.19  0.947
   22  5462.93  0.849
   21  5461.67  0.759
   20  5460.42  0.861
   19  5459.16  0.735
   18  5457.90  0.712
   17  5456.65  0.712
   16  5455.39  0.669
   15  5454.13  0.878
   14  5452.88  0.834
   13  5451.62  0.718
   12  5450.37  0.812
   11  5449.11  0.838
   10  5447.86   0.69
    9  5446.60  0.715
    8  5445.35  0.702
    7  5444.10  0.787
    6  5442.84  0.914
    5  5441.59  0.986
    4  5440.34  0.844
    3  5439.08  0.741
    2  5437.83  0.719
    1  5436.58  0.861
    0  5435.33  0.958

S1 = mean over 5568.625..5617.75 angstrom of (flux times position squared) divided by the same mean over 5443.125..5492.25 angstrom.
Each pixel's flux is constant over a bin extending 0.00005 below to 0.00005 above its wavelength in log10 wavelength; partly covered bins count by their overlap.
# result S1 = 1.07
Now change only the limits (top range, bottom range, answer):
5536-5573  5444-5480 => 1.06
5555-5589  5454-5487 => 1.06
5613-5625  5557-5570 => 1.02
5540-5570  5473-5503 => 1.04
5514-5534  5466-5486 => 1.07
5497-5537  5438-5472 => 1.04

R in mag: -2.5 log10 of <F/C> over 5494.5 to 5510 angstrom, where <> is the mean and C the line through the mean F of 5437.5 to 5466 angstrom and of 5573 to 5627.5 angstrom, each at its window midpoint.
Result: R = 0.00 mag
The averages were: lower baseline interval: 0.798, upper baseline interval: 0.81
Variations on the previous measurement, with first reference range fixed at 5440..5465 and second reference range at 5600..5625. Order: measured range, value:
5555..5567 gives 0.01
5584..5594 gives 0.06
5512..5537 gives -0.04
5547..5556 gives -0.04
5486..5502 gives -0.03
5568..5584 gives -0.06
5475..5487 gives 0.02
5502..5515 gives 0.02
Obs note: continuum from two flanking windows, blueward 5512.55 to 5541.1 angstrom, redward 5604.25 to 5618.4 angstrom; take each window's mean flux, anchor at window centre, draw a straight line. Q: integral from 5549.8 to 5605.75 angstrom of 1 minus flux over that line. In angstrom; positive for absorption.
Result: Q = -0.79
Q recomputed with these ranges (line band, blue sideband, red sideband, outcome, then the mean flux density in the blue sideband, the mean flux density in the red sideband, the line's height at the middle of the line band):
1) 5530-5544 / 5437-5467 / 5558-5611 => 0.3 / 0.799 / 0.816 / 0.81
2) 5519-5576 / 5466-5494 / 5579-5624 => -0.6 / 0.809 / 0.805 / 0.806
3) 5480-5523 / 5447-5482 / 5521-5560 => -0.6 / 0.791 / 0.814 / 0.803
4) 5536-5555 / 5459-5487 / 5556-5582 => 0.4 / 0.809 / 0.828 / 0.824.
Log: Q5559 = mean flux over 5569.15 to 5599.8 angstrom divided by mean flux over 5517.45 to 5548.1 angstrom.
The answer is 1.0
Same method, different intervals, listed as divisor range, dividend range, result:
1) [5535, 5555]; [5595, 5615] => 1.02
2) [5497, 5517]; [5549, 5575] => 1.02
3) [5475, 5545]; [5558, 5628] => 1.00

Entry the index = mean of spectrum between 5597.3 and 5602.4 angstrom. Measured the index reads 0.847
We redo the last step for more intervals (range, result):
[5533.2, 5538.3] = 0.747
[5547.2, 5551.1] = 0.87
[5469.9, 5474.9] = 0.831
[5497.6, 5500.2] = 0.903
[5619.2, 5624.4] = 0.779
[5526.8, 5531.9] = 0.845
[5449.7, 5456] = 0.782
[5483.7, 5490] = 0.83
